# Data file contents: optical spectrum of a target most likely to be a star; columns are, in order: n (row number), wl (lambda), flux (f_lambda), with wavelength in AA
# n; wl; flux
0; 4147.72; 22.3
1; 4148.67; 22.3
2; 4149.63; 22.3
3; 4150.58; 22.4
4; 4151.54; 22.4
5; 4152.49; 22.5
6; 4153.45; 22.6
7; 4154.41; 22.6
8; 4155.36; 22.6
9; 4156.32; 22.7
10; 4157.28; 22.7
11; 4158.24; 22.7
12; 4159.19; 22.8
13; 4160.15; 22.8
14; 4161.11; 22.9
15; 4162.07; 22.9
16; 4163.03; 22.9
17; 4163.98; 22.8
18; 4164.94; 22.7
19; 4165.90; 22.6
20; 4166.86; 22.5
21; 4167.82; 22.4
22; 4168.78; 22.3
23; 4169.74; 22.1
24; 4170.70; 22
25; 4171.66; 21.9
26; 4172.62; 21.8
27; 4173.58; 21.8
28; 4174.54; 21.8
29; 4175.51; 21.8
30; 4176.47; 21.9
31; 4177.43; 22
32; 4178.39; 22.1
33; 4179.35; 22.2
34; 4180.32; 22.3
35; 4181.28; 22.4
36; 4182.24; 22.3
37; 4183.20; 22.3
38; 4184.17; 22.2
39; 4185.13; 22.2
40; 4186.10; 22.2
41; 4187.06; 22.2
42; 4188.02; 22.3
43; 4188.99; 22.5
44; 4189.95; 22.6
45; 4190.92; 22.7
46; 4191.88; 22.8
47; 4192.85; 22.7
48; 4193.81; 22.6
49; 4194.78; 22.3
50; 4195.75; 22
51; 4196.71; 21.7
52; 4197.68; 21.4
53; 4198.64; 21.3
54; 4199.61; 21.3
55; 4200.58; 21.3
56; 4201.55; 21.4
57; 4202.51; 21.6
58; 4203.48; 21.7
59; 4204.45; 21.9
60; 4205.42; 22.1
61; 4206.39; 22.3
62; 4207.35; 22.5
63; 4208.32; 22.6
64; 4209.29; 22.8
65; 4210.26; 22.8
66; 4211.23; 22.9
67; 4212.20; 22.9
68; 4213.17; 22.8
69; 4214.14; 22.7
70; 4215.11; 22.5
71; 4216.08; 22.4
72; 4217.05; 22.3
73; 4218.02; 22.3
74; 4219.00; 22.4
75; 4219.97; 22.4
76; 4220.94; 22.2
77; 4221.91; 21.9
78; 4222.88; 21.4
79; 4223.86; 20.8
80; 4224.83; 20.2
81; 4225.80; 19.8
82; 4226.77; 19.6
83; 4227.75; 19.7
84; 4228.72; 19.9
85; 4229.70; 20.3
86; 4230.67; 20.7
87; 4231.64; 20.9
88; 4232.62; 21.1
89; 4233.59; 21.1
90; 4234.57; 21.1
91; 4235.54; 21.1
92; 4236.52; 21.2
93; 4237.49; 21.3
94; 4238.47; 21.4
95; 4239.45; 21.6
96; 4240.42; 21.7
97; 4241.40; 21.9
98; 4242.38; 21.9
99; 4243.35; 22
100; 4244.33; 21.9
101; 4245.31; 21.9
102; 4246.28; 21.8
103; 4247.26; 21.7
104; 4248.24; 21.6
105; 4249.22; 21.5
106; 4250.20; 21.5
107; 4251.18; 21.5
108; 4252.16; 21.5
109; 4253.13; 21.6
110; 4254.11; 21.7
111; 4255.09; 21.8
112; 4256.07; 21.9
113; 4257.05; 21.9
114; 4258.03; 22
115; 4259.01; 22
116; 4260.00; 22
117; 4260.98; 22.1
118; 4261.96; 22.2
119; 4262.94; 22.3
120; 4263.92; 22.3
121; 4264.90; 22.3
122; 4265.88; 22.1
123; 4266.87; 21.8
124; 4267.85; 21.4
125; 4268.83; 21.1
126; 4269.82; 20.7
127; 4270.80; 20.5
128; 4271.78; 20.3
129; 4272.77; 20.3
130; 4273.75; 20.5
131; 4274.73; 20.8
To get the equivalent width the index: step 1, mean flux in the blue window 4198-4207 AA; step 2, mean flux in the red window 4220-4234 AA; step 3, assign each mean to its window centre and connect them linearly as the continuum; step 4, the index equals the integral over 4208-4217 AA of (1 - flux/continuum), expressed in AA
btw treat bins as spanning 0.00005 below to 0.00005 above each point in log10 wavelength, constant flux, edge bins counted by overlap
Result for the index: -0.59 AA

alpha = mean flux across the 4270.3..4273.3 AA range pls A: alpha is 20.4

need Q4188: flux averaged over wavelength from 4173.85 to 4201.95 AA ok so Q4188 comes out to 22.1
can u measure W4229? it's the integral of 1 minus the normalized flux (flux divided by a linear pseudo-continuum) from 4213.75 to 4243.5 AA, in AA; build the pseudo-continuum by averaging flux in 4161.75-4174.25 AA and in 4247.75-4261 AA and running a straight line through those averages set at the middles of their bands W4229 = 0.8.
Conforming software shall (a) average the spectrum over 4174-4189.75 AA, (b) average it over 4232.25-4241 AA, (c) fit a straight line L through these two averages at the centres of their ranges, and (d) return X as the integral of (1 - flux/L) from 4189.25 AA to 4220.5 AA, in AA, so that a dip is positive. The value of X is -0.6 AA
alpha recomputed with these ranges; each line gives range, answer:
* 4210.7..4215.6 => 22.8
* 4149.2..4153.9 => 22.5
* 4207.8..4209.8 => 22.7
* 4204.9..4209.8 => 22.5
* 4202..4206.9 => 22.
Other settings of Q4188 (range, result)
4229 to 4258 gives 21.5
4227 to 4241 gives 20.9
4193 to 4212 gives 22.1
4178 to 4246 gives 21.8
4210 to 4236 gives 21.5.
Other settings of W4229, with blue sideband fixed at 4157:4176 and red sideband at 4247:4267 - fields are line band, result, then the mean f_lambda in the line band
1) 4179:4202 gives 0.1 AA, 22.1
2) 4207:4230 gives 0.4 AA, 21.8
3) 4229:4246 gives 0.5 AA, 21.4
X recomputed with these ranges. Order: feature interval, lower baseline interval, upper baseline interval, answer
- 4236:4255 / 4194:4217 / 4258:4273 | 0.1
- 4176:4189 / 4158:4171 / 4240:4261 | 0.1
